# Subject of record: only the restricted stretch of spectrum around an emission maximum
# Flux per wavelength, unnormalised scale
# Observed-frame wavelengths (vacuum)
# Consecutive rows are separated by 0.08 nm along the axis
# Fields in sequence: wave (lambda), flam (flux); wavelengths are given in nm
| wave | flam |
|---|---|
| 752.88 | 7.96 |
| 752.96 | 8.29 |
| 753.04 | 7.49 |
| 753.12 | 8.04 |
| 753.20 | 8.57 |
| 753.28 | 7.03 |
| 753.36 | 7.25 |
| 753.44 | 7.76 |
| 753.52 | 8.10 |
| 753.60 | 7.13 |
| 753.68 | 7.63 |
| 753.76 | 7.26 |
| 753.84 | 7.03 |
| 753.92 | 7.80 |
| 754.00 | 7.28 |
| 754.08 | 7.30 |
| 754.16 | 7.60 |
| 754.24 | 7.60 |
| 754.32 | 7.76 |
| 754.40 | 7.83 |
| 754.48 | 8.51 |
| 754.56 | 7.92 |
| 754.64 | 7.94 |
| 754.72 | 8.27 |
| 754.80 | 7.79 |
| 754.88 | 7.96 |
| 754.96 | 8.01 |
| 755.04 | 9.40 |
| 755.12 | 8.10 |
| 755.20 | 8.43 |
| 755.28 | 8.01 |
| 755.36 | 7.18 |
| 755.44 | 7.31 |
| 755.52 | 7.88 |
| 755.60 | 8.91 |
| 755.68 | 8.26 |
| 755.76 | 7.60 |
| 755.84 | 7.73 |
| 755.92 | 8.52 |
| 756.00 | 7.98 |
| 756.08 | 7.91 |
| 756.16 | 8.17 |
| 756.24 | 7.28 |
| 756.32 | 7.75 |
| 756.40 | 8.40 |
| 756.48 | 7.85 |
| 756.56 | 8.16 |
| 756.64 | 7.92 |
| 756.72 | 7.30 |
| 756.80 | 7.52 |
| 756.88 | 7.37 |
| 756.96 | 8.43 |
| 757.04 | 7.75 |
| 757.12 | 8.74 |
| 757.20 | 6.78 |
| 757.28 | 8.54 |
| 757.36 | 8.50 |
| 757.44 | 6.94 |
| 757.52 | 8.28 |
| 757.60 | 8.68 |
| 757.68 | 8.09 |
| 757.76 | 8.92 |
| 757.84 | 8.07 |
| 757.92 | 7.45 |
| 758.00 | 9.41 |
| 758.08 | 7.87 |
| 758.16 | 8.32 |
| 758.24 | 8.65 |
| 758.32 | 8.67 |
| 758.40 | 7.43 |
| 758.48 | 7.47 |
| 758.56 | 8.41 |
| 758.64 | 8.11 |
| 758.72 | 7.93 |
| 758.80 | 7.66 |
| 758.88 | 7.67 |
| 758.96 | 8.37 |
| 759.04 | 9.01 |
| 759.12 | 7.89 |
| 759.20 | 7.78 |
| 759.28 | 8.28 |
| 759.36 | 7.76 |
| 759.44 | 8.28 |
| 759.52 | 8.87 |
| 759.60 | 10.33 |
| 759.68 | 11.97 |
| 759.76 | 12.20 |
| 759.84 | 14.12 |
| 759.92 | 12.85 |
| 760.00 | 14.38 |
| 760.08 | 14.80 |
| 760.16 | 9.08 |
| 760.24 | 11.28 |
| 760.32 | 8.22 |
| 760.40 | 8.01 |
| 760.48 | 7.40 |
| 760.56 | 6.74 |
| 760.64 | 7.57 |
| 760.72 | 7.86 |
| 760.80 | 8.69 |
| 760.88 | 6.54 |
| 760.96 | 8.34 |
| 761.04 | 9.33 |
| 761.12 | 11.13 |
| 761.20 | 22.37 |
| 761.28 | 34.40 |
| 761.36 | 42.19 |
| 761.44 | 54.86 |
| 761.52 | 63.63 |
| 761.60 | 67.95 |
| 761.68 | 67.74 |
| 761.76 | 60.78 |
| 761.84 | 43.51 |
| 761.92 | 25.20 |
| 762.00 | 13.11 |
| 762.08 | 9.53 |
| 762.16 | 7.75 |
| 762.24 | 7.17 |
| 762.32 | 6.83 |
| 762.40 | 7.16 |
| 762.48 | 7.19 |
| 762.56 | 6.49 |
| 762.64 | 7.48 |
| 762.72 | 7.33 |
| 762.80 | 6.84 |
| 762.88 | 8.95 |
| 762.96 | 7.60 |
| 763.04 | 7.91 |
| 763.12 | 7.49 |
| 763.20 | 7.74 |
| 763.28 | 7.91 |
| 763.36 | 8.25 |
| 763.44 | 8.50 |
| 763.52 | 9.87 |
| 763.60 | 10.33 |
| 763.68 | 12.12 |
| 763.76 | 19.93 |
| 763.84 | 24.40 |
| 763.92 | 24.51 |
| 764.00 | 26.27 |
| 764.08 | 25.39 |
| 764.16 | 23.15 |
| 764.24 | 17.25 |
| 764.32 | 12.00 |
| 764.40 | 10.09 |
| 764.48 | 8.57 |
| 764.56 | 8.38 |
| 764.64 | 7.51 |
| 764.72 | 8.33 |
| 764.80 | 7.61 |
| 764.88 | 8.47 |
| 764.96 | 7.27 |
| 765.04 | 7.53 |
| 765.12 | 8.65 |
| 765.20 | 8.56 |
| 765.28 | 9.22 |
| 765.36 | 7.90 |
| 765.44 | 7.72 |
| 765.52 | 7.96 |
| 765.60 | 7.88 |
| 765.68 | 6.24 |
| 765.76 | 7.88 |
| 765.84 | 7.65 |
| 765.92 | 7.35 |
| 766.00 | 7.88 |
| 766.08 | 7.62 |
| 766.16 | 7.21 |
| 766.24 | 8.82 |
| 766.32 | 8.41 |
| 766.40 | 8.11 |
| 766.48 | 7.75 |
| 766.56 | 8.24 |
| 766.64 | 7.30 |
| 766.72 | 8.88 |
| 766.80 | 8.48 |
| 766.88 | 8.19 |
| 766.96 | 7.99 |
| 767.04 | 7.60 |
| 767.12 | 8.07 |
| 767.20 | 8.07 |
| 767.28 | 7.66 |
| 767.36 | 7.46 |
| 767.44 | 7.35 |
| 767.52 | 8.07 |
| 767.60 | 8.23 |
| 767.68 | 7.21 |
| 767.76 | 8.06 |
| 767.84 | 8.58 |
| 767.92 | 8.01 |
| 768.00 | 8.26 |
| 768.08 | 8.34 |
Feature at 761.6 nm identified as Halpha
